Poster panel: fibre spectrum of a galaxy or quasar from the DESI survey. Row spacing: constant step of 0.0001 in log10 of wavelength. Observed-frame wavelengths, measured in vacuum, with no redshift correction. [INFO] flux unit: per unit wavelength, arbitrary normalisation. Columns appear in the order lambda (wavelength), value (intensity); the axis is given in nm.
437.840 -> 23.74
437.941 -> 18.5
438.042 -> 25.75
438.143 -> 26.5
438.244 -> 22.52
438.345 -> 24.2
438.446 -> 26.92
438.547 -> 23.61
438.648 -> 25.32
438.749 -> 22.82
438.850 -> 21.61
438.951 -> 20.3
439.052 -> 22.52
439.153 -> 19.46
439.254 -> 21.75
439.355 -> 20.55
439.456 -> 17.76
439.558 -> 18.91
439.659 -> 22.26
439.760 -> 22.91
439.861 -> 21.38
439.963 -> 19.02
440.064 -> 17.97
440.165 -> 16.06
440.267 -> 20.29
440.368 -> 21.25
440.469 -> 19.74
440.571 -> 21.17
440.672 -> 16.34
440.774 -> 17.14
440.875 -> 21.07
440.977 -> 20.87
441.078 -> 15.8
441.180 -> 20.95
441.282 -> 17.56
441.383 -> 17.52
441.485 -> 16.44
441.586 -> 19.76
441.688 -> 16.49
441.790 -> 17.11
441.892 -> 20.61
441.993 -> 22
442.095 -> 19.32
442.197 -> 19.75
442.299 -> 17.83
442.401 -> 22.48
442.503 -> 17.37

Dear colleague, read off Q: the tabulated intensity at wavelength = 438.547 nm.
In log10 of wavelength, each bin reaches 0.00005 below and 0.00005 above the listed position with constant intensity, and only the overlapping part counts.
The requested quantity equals 23.61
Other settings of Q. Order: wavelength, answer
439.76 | 22.91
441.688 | 16.49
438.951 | 20.3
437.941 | 18.5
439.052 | 22.52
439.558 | 18.91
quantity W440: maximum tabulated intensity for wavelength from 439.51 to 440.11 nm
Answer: 22.91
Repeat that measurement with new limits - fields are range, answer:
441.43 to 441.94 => 20.61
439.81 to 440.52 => 21.38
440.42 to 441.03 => 21.17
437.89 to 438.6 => 26.92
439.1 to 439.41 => 21.75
